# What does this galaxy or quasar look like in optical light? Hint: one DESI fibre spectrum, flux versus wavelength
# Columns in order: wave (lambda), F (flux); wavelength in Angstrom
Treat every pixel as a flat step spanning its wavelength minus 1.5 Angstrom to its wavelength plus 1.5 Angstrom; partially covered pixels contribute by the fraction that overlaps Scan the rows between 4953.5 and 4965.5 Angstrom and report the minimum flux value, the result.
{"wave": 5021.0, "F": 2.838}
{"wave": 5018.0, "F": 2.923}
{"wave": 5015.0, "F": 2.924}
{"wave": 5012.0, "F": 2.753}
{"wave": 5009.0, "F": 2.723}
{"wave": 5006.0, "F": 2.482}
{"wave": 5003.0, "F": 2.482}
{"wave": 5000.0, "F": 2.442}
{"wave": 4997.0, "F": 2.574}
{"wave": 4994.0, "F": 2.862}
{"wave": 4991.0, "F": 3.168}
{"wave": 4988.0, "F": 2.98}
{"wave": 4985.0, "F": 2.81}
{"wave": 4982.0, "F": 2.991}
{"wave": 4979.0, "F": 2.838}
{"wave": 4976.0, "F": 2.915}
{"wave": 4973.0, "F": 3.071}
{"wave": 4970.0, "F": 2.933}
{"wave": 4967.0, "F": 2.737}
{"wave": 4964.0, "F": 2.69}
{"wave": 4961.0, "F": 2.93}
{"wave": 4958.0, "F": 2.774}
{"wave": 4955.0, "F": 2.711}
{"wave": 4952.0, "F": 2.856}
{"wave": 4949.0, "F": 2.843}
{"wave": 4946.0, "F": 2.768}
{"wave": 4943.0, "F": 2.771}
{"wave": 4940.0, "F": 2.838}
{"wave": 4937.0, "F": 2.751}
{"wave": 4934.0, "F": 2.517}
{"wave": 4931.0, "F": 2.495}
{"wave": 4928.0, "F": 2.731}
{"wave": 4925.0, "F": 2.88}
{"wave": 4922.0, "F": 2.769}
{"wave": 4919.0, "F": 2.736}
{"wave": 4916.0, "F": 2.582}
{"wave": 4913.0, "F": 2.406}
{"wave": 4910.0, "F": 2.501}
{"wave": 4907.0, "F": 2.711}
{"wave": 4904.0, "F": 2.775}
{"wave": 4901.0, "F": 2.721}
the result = 2.69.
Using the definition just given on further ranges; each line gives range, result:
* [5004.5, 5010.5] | 2.482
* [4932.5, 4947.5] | 2.517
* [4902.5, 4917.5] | 2.406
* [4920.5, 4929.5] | 2.731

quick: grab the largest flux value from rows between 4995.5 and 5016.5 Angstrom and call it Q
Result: 2.924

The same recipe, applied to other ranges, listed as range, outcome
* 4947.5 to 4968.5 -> 2.93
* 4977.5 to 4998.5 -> 3.168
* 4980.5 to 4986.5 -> 2.991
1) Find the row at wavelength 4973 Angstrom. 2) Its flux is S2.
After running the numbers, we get 3.071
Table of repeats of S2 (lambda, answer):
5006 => 2.482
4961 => 2.93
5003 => 2.482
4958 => 2.774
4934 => 2.517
